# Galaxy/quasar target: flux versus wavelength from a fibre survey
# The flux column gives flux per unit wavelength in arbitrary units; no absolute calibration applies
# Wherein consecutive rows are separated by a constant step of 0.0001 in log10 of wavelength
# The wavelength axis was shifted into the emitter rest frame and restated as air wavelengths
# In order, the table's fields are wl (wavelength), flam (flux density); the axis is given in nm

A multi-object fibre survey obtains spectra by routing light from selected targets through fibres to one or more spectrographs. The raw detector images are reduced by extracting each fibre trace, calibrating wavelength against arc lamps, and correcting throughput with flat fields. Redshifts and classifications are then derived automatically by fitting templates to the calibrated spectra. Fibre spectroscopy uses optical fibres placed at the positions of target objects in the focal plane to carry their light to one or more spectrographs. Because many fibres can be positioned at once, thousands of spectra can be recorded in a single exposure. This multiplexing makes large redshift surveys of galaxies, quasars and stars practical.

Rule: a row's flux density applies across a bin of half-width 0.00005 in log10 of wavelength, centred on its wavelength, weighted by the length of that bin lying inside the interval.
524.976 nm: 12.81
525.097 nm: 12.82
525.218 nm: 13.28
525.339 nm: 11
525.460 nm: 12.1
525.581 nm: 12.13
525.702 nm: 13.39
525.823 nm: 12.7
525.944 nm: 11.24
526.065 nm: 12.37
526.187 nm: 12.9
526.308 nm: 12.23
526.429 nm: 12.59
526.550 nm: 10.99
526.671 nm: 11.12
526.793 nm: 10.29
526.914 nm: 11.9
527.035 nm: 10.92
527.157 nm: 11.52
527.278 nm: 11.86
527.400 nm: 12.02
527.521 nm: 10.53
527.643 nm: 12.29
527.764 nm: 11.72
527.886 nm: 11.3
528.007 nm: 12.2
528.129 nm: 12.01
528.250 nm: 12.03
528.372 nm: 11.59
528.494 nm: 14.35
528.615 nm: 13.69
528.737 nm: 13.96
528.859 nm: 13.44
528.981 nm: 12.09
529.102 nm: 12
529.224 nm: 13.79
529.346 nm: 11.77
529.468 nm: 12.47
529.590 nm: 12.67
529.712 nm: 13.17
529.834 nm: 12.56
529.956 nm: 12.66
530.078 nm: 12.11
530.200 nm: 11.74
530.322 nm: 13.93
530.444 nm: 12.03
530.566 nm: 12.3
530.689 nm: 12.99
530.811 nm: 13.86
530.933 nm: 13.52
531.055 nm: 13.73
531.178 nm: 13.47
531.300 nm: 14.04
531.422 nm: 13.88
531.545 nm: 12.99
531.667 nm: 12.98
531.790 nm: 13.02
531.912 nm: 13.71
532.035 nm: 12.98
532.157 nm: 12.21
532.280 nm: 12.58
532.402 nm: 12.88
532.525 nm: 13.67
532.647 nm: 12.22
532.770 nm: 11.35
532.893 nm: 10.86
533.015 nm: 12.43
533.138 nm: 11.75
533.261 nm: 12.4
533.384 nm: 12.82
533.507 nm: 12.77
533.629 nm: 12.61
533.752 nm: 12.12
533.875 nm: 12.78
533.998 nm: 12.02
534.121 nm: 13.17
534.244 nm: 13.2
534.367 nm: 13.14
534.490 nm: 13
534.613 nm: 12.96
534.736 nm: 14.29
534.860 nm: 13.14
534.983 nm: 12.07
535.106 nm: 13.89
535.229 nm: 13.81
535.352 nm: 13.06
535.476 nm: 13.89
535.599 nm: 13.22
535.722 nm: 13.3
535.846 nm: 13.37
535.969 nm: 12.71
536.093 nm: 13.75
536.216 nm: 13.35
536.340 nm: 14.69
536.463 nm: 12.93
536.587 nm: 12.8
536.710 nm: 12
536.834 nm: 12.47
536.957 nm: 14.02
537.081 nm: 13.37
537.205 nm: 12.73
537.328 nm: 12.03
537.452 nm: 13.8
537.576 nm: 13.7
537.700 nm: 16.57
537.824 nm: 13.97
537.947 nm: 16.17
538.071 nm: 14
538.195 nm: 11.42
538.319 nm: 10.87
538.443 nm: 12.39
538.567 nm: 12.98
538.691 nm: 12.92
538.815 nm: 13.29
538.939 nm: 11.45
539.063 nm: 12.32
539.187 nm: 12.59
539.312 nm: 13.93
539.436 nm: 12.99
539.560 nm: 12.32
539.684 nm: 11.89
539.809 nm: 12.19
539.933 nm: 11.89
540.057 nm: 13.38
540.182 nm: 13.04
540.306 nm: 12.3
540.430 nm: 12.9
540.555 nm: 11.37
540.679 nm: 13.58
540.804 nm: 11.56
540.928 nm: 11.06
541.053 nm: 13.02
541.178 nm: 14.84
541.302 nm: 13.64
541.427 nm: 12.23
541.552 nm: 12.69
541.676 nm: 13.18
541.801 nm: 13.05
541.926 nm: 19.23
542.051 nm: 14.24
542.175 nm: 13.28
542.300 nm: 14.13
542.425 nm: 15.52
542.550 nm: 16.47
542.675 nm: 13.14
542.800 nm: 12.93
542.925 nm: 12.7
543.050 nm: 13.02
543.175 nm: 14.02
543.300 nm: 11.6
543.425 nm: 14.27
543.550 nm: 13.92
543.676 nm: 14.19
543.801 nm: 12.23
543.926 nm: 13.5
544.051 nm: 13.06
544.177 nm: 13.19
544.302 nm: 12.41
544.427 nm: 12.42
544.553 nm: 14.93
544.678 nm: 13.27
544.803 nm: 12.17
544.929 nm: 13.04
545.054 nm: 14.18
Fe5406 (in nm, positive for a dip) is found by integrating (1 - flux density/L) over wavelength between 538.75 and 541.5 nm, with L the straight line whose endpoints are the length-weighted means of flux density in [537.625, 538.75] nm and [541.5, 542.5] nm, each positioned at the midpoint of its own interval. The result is 0.27 nm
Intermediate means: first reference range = 13.5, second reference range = 14.5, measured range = 12.6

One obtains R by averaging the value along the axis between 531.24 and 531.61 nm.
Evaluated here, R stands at 13.6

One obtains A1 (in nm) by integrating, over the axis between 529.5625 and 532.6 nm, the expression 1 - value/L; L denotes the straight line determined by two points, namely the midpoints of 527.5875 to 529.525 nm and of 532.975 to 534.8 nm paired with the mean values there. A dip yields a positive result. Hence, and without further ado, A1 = -0.09 nm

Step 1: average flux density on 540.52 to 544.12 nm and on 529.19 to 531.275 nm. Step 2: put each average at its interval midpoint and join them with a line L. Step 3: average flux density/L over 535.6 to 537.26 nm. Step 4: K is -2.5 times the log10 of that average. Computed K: 0.00 mag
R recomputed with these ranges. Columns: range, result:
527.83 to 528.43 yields 11.8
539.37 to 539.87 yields 12.4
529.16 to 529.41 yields 12.7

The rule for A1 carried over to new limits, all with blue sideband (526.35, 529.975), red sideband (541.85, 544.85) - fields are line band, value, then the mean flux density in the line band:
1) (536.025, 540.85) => 0.09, 13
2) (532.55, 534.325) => 0.05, 12.4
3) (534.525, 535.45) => -0.03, 13.3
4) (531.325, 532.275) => -0.04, 13.1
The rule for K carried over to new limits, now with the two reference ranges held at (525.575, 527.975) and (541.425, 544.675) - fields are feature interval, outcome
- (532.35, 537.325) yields -0.02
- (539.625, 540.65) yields 0.08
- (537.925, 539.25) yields 0.04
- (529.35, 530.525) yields -0.03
